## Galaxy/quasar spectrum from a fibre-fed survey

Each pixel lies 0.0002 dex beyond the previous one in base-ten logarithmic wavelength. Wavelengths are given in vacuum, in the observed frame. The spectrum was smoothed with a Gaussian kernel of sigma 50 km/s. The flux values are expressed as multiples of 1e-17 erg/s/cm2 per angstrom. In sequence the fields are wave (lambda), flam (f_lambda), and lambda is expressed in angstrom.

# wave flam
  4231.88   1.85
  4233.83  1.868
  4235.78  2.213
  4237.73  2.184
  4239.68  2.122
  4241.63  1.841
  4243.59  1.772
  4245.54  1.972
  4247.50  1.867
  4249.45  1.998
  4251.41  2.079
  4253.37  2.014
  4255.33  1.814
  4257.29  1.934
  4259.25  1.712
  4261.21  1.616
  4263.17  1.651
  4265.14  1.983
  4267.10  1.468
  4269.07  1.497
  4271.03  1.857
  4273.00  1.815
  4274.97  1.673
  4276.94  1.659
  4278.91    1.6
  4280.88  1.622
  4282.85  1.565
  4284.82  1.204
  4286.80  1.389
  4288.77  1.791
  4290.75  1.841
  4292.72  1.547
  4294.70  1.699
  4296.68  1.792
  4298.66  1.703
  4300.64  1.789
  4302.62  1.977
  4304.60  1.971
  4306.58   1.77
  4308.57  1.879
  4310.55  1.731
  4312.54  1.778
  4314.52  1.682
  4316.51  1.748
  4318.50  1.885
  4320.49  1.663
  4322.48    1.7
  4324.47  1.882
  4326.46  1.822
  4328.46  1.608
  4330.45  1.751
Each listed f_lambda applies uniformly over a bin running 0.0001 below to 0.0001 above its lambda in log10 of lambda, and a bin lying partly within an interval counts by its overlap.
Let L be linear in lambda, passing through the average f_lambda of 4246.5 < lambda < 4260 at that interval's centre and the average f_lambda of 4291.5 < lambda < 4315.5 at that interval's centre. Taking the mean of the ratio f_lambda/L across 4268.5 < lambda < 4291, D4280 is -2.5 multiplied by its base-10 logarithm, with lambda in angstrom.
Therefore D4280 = 0.140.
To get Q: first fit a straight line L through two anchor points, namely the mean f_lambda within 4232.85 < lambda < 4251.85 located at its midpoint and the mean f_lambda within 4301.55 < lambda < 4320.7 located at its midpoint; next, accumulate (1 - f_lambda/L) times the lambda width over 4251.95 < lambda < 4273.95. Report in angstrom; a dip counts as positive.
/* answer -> 1.9 angstrom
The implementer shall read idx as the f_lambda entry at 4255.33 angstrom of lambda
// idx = 1.814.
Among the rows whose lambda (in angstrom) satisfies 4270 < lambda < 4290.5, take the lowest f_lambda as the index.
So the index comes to 1.204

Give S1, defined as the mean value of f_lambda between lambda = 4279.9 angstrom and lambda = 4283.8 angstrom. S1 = 1.59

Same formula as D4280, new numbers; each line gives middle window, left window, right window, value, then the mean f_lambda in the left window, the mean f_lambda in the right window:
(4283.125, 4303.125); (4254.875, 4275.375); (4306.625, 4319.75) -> 0.06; 1.73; 1.78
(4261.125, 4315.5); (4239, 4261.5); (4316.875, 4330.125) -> 0.08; 1.9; 1.76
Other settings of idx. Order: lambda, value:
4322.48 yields 1.7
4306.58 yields 1.77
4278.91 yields 1.6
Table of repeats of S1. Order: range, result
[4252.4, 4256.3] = 1.91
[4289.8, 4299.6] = 1.72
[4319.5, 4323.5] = 1.68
